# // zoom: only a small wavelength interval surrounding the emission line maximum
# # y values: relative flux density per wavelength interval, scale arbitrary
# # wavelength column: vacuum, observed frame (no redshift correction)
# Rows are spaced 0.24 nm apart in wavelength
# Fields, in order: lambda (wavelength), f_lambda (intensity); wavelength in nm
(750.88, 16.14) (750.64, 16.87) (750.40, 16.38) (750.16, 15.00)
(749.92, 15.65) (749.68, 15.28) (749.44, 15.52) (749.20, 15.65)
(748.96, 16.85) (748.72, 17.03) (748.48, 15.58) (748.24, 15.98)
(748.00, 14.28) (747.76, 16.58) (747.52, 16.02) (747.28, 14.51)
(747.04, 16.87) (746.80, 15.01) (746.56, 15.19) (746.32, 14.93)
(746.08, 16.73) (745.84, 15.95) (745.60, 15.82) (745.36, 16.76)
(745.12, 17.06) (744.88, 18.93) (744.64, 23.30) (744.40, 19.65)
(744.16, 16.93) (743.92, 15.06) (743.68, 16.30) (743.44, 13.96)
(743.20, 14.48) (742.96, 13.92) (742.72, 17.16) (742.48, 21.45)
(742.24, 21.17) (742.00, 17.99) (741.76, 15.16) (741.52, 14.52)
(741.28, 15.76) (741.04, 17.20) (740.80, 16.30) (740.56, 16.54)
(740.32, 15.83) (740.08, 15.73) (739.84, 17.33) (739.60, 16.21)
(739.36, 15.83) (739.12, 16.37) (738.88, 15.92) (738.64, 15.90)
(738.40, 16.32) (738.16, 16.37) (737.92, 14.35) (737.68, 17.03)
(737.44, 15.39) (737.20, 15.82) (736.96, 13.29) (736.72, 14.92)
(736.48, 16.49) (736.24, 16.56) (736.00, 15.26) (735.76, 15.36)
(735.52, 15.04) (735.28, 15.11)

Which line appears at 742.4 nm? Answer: H-alpha 6563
